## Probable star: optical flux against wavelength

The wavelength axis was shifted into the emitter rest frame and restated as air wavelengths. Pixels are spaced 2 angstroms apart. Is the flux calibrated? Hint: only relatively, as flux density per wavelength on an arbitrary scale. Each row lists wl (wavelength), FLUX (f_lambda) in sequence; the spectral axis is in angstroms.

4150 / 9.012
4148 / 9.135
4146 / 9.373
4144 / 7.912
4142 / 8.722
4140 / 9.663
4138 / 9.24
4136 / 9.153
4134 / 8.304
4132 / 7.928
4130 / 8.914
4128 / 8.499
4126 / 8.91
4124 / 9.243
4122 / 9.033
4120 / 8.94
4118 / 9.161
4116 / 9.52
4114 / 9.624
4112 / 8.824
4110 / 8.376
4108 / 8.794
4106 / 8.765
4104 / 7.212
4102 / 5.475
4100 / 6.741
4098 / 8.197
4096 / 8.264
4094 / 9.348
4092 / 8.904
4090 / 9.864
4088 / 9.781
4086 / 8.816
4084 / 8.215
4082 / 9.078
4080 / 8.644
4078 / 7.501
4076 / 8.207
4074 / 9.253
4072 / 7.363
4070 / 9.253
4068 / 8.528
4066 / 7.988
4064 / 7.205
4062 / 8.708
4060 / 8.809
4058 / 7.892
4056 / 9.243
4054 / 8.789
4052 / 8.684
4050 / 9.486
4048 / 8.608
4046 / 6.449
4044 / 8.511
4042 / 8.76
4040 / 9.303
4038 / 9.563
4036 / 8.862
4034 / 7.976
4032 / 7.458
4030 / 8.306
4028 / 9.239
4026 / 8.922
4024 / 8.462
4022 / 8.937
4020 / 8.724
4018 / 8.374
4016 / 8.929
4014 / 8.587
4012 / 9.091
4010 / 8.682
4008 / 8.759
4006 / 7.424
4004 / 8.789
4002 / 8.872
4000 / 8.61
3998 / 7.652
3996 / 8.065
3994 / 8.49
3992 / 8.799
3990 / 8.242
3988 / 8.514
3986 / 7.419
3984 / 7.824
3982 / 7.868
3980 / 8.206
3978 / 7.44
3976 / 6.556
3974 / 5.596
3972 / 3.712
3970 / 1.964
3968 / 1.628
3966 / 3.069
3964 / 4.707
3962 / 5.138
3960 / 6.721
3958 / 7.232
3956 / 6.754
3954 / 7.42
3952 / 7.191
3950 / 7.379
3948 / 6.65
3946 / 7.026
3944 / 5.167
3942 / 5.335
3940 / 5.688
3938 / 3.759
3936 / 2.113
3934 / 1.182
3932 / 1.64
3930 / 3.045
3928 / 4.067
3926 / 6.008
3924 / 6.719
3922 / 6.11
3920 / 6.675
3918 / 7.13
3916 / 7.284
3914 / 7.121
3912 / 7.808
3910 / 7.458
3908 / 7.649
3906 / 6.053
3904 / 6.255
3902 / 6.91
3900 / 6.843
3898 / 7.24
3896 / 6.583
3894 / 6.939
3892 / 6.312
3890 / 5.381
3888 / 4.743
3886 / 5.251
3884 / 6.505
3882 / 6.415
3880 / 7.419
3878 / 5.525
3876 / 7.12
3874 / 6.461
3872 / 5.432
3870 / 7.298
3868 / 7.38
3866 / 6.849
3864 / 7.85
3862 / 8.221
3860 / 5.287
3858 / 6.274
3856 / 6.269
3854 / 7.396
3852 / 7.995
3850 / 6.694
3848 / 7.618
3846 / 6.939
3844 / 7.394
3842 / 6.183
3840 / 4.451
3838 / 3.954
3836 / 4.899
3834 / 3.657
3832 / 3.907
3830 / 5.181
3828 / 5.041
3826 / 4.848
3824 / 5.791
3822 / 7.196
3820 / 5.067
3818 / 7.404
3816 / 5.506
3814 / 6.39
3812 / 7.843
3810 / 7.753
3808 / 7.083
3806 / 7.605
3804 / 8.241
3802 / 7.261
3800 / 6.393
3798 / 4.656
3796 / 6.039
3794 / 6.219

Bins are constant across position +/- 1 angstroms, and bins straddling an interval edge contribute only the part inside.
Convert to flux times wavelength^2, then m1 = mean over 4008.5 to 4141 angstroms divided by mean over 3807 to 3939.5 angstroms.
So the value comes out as 1.6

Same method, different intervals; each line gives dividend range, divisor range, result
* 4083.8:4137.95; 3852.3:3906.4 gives 1.48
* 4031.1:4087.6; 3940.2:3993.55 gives 1.41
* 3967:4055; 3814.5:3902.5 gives 1.38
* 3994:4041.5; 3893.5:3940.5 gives 1.57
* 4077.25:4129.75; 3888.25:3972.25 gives 1.66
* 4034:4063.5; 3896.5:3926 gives 1.34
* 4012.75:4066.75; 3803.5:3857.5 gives 1.53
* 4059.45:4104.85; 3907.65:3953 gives 1.59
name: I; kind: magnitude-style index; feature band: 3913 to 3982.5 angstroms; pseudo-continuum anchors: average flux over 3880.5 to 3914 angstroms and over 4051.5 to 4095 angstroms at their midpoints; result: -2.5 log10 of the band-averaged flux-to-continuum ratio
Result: 0.29 mag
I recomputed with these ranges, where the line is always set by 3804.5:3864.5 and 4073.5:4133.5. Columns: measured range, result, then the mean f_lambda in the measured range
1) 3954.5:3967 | 0.28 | 5.68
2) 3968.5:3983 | 0.29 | 5.76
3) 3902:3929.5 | 0.06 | 6.59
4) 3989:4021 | -0.10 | 8.51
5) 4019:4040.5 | -0.10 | 8.69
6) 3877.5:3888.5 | 0.11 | 6.05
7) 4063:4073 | 0.03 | 8.07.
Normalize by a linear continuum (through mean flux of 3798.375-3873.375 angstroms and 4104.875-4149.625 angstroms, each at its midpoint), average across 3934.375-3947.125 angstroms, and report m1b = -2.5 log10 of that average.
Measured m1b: 0.48 mag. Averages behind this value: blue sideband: 6.38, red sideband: 8.91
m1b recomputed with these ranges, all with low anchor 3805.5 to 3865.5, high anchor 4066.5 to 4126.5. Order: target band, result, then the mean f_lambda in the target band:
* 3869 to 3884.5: 0.02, 6.52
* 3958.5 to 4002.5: 0.15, 6.58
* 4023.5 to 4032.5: -0.07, 8.53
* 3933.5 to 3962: 0.26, 5.75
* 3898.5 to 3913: -0.02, 7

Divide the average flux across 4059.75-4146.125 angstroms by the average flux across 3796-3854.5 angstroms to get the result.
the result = 1.4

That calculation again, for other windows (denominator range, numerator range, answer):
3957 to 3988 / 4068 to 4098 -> 1.51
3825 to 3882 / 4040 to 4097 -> 1.39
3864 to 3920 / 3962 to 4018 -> 1.07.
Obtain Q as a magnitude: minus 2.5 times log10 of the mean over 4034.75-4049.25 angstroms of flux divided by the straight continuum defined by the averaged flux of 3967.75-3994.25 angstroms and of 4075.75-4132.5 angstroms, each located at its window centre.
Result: -0.13 mag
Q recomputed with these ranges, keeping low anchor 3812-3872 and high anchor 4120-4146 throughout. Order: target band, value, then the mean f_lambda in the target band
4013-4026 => -0.12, 8.69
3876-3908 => 0.05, 6.36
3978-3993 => -0.08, 8.08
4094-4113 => 0.08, 7.93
